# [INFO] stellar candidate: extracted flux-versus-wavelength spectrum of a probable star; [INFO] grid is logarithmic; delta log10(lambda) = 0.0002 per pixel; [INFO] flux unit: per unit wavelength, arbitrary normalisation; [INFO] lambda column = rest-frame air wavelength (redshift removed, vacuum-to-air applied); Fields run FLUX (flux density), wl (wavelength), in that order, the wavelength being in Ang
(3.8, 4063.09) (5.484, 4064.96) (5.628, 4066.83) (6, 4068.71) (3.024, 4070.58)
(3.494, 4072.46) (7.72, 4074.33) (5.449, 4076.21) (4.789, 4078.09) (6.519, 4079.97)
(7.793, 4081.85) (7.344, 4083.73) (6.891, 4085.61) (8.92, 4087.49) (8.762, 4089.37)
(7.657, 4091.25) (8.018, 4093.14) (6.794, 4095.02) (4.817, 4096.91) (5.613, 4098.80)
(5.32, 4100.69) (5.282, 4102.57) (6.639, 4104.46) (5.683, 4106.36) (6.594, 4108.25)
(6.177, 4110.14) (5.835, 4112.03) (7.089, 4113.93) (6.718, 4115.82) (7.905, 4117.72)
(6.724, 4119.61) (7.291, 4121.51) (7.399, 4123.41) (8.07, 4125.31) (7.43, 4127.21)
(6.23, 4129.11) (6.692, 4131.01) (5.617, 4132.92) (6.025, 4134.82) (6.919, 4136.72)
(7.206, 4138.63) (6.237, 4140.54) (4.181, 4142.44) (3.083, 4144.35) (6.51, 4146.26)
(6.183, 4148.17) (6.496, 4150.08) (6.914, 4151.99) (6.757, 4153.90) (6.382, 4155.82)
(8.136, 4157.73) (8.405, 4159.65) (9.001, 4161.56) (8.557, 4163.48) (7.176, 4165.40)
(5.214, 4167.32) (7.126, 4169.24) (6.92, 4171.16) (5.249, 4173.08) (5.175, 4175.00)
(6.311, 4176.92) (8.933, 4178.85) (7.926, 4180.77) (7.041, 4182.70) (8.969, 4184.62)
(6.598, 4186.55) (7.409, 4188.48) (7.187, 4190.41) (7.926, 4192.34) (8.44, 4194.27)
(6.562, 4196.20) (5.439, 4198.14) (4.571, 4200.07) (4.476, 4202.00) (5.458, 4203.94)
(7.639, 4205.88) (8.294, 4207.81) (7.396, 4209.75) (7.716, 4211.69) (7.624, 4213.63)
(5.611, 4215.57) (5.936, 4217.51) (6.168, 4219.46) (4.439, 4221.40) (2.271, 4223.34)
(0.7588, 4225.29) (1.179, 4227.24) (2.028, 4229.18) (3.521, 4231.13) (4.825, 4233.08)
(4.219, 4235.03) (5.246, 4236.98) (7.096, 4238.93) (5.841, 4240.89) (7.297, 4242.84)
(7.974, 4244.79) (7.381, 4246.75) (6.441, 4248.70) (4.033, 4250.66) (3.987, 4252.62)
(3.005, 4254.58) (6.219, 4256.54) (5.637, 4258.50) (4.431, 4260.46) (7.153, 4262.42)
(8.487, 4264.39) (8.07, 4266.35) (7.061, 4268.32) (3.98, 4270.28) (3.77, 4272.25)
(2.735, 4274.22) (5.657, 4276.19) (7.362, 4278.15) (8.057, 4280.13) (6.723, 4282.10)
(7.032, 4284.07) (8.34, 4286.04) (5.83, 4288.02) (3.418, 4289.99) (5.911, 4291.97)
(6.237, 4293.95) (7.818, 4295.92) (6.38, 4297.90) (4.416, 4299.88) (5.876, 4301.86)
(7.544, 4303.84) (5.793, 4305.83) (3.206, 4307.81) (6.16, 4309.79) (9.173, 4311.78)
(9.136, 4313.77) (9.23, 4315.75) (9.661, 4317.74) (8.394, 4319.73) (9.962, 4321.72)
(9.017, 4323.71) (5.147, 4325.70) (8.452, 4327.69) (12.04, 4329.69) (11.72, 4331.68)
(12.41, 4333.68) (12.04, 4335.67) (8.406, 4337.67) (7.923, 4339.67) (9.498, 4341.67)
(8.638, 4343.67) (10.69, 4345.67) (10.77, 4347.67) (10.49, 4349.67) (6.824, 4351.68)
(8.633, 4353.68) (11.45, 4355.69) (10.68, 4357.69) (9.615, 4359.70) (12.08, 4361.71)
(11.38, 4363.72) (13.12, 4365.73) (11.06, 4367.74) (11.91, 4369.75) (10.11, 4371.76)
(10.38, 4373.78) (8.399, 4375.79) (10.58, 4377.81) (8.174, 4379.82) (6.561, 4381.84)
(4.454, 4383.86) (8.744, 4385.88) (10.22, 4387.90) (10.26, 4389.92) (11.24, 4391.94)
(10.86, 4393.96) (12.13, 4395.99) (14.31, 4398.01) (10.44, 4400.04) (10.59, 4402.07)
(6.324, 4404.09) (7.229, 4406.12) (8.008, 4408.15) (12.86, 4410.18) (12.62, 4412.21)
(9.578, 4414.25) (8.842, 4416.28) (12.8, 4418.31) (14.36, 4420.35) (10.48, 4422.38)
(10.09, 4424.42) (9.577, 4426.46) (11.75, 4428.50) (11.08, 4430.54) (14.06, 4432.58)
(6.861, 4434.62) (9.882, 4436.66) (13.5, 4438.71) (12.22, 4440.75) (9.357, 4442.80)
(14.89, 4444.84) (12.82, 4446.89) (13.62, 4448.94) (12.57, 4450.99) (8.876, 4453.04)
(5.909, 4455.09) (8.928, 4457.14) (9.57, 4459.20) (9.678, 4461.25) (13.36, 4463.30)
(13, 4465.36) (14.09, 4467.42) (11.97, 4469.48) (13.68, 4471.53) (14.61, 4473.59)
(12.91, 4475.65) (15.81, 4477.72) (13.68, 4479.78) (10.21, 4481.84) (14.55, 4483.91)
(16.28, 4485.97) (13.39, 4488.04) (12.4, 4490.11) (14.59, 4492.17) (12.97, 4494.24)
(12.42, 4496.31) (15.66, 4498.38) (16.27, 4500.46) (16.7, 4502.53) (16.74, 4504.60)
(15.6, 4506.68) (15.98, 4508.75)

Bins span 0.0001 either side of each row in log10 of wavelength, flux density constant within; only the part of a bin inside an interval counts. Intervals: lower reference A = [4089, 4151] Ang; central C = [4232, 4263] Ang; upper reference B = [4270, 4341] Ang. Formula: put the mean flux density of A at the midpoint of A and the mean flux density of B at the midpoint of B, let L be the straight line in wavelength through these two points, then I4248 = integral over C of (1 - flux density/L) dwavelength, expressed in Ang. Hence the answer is 6.36 Ang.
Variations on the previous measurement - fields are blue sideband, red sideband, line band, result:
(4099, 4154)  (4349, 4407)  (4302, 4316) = 3.1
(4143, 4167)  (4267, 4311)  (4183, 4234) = 6.2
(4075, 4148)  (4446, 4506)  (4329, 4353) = 1.2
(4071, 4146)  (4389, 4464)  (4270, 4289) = 6.0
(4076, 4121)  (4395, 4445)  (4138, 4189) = 4.8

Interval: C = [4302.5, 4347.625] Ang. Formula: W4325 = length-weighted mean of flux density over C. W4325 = 8.85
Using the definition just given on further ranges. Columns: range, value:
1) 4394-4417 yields 10.3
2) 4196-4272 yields 5.5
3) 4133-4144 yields 5.91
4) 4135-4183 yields 6.71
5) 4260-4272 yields 6.45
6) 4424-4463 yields 10.9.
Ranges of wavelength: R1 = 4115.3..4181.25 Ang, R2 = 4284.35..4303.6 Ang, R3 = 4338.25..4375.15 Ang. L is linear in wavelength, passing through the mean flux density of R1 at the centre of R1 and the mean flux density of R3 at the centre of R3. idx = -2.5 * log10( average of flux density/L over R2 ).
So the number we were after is 0.442 mag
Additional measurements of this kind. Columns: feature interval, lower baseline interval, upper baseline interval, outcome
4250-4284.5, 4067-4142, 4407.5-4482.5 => 0.48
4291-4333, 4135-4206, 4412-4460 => 0.17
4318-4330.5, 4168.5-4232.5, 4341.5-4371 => 0.09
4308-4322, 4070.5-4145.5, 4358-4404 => 0.11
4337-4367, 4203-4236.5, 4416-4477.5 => -0.13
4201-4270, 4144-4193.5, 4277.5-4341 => 0.31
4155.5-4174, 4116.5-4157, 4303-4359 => -0.06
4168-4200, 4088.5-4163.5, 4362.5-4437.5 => 0.07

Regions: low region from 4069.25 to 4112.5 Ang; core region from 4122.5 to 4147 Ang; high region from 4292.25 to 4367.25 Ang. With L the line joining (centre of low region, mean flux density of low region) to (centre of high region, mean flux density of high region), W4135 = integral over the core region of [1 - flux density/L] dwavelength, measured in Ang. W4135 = 1.8 Ang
